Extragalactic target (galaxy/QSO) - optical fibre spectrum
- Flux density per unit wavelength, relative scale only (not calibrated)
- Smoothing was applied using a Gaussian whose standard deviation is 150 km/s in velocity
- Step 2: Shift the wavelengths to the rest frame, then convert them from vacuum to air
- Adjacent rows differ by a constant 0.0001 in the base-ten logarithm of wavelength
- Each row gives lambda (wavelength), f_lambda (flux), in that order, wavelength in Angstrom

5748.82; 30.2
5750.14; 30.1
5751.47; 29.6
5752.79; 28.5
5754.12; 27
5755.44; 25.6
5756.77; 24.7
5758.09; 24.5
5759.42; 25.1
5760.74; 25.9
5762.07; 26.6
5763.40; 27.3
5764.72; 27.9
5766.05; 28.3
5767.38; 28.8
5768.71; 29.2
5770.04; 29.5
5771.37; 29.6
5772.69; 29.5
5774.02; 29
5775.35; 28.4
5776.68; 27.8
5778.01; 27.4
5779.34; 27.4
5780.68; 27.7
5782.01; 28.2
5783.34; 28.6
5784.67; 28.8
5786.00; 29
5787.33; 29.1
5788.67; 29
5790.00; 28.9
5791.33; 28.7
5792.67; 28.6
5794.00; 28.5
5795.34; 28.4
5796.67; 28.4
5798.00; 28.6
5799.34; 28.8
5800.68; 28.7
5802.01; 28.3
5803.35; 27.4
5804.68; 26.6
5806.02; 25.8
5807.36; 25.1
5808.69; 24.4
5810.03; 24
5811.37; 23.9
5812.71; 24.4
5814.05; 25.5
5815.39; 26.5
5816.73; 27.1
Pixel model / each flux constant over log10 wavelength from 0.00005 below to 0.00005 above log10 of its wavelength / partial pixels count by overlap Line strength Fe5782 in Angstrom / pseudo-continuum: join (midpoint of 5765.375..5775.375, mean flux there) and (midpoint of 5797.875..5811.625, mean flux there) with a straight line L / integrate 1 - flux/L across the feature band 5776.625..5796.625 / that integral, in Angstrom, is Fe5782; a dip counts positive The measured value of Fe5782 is -0.4 Angstrom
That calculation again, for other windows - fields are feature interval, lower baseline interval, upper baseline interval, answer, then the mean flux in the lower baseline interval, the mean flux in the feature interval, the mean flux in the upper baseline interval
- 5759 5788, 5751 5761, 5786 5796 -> -0.7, 26.3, 28.2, 28.7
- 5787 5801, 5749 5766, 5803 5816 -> -1.6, 27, 28.7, 25.3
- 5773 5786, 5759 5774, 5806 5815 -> -0.6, 28.1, 28.2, 24.7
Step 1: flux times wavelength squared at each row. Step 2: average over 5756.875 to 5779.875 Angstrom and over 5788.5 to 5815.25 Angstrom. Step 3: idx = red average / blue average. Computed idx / 1.0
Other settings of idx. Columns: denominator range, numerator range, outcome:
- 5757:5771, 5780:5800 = 1.06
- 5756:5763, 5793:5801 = 1.14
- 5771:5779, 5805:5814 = 0.88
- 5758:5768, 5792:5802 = 1.07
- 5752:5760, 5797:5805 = 1.10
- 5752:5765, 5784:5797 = 1.10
